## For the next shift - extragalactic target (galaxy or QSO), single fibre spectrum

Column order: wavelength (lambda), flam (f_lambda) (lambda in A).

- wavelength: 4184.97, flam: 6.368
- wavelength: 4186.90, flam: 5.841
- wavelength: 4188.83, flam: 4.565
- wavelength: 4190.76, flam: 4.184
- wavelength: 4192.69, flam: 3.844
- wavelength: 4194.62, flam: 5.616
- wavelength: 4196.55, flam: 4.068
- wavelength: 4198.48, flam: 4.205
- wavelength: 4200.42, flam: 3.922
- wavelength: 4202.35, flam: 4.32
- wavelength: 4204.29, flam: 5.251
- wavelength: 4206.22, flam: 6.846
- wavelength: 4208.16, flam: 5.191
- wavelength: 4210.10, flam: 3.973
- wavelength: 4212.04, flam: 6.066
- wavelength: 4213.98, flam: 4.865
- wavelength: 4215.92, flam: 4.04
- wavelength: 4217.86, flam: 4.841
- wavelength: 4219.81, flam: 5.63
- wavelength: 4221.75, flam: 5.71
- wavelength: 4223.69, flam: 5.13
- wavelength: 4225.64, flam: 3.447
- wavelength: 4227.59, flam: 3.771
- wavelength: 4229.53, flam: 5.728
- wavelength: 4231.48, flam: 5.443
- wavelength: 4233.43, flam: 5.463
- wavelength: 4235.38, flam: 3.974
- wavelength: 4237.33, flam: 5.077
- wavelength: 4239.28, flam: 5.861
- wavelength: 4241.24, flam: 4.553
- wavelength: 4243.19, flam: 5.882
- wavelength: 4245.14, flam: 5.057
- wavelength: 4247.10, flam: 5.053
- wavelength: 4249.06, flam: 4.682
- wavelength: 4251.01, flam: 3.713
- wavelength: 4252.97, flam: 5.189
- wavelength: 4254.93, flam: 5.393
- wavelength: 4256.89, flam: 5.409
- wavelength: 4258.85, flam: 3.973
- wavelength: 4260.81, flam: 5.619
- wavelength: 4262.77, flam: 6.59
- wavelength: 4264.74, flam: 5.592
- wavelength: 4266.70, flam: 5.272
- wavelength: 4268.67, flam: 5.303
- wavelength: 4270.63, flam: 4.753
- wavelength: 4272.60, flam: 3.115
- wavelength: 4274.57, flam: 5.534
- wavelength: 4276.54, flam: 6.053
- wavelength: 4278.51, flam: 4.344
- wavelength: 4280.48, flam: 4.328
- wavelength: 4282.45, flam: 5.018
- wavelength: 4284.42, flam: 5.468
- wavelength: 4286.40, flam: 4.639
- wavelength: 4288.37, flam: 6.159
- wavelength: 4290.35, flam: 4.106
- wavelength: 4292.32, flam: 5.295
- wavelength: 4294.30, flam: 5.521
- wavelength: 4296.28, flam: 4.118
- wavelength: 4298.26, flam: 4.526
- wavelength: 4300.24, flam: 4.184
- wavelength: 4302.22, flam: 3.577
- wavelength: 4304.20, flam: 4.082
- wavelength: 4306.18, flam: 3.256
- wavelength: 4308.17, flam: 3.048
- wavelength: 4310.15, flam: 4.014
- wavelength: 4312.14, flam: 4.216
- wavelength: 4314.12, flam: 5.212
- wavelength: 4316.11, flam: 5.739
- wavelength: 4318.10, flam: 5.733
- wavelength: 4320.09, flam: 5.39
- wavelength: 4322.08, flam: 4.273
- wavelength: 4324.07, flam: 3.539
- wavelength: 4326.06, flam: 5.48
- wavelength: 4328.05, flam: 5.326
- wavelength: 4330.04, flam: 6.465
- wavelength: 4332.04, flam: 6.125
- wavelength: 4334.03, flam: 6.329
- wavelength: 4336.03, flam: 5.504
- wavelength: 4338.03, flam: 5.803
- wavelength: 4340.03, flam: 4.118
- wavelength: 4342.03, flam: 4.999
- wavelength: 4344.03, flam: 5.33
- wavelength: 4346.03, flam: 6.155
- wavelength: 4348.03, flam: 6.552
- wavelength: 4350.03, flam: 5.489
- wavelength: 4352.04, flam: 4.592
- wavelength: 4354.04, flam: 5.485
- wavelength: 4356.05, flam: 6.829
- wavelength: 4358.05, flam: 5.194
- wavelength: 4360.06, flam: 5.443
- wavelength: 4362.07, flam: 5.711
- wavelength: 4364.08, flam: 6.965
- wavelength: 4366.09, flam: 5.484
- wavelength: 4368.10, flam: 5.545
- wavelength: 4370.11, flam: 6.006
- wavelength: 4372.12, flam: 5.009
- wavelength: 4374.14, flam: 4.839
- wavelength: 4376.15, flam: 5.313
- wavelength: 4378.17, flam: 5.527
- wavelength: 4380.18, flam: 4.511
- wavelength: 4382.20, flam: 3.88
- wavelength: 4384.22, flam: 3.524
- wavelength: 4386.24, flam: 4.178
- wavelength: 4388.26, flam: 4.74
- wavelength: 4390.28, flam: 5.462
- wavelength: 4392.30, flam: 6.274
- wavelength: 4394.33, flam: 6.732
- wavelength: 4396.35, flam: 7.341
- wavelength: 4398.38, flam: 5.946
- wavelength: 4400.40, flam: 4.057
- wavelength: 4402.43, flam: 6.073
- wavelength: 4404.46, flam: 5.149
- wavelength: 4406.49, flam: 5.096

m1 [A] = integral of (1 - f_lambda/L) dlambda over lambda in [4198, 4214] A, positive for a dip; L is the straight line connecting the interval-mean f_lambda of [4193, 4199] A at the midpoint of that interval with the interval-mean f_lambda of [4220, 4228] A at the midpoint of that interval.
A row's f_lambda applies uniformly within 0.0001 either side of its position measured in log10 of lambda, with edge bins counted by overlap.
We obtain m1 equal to -1.3 A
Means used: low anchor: 4.58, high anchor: 4.68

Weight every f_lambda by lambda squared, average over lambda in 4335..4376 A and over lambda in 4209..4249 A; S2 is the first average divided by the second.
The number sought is 1.2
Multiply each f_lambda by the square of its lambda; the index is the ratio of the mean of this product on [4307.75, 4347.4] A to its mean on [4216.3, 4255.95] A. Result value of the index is 1.1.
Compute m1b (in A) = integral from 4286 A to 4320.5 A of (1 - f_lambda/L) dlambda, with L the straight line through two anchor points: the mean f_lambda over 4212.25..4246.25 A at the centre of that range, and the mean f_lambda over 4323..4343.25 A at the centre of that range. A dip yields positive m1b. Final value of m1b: 4.40 A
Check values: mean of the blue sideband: 4.99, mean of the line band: 4.59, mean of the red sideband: 5.36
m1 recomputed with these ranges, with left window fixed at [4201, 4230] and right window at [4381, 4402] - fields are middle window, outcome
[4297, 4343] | 2.7 A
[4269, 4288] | 0.7 A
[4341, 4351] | -1.0 A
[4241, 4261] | 0.3 A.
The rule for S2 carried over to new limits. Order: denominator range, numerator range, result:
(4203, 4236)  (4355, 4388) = 1.12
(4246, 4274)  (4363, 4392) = 1.08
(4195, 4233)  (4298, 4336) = 1.03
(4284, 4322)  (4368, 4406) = 1.18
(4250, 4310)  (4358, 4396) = 1.17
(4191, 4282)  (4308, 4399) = 1.14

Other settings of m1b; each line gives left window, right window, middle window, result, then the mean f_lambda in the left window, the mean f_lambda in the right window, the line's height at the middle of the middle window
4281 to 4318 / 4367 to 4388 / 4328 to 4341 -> -2.8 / 4.59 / 4.83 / 4.7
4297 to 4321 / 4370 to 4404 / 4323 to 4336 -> -2.5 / 4.41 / 5.24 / 4.63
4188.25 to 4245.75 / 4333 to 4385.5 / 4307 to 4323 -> 1.7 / 4.89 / 5.38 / 5.23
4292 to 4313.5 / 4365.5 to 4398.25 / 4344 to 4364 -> -3.6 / 4.15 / 5.29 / 4.89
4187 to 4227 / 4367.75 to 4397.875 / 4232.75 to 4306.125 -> 0.8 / 4.8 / 5.26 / 4.96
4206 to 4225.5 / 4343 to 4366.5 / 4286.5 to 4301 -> 1.7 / 5.09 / 5.78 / 5.47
